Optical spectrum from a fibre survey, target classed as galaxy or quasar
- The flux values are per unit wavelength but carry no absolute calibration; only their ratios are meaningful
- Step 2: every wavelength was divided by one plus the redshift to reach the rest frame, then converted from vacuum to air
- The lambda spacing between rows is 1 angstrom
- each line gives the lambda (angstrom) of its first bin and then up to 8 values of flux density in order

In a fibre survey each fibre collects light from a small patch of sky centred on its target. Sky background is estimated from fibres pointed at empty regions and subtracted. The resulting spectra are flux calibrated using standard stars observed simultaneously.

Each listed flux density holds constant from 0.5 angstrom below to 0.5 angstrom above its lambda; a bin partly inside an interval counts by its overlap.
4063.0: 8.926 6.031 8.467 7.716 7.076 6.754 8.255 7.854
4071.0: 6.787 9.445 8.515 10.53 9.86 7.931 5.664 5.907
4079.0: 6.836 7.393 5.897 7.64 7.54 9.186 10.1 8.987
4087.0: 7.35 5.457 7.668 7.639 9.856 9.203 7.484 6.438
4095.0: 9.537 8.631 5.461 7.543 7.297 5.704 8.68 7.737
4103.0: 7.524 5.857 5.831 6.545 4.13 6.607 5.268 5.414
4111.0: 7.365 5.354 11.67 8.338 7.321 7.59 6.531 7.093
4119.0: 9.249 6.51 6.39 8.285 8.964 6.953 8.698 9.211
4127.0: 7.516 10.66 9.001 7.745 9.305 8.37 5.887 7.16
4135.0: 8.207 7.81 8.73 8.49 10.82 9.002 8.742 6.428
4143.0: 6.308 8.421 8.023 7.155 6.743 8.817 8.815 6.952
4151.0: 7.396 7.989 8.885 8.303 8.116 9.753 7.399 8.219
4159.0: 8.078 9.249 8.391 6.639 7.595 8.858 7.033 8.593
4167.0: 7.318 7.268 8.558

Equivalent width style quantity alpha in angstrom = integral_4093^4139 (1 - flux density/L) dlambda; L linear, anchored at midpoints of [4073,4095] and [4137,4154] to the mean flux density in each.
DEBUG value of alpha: 2.5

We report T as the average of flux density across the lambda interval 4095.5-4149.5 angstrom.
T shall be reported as 7.63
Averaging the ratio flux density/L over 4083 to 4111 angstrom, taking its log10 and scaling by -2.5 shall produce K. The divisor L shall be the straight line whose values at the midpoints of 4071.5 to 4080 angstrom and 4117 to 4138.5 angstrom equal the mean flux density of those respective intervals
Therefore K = 0.11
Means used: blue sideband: 8.05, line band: 7.31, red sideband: 8.07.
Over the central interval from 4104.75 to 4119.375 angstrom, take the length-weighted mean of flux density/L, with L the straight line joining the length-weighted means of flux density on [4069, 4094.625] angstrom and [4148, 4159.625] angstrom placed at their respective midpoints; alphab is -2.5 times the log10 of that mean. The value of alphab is 0.16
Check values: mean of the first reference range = 7.9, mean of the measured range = 6.95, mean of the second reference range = 8.21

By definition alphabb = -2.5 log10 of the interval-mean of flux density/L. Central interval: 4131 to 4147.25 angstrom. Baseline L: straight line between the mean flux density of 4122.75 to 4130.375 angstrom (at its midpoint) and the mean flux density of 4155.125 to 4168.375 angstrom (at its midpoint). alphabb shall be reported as 0.06 mag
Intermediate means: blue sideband 8.6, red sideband 8.04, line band 7.95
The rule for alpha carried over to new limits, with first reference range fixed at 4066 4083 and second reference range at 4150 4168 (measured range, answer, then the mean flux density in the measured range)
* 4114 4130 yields -0.26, 8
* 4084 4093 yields -0.67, 8.29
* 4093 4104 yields 0.53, 7.38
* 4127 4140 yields -0.93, 8.5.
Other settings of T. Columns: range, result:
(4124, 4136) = 8.26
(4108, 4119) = 7.26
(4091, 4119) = 7.2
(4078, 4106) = 7.53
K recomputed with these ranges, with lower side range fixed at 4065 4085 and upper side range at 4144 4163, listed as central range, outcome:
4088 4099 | 0.01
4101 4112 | 0.25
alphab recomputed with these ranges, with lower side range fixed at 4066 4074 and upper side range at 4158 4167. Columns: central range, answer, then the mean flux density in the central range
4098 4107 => 0.18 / 6.78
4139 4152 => 0.02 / 7.86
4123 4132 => -0.08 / 8.64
